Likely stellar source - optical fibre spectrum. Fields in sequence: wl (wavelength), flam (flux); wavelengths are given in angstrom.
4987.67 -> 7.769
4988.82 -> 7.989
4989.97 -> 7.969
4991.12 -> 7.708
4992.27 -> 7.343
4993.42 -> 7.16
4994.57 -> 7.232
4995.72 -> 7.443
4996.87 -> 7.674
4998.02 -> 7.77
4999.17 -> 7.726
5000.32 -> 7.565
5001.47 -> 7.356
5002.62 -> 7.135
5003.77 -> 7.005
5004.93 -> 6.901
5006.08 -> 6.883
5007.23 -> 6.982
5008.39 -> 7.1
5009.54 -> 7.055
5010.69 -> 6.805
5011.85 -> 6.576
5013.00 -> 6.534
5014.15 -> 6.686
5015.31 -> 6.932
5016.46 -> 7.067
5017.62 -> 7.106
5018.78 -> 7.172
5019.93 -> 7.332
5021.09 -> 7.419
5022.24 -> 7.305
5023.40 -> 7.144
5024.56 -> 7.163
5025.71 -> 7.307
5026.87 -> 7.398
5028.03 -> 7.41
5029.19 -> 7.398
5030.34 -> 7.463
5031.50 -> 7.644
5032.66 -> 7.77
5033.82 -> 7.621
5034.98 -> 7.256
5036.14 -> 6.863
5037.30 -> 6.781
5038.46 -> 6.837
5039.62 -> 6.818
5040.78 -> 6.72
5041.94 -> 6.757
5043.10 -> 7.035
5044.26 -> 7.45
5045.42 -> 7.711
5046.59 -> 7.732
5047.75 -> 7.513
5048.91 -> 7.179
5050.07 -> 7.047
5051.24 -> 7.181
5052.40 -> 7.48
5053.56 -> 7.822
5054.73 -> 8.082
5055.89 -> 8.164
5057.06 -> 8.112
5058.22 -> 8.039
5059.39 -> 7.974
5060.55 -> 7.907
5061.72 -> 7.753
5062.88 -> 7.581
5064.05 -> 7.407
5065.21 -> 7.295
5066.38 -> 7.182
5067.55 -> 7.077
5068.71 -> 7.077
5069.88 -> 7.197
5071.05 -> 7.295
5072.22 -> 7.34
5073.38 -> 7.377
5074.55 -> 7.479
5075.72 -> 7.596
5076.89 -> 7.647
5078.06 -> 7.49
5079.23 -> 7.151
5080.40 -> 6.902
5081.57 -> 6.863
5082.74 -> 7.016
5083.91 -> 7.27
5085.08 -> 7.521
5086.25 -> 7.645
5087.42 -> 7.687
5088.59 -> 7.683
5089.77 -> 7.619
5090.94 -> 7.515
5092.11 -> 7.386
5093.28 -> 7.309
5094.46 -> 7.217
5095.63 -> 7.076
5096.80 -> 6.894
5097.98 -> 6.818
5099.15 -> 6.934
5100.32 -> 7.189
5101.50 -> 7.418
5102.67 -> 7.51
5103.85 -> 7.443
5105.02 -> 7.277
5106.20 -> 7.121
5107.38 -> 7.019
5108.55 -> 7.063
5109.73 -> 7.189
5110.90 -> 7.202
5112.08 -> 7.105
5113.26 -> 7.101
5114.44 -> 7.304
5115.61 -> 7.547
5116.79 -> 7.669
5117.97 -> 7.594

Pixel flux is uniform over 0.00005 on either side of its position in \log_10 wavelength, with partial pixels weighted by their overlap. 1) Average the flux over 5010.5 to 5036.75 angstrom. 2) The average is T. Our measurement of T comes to 7.19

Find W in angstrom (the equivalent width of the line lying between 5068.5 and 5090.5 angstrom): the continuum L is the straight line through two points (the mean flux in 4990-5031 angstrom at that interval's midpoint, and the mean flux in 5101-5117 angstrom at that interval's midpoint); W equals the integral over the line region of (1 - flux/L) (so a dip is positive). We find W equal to -0.33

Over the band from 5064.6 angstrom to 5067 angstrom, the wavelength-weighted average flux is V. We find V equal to 7.24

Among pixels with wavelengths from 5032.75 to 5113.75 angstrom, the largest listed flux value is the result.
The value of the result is 8.164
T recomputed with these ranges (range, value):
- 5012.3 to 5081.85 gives 7.34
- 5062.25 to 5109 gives 7.29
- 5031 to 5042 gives 7.12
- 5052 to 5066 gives 7.8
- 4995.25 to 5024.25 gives 7.15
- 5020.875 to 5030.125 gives 7.33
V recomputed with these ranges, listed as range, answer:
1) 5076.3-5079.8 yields 7.43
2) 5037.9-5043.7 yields 6.84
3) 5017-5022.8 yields 7.26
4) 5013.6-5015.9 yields 6.81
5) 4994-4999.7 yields 7.57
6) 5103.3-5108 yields 7.22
